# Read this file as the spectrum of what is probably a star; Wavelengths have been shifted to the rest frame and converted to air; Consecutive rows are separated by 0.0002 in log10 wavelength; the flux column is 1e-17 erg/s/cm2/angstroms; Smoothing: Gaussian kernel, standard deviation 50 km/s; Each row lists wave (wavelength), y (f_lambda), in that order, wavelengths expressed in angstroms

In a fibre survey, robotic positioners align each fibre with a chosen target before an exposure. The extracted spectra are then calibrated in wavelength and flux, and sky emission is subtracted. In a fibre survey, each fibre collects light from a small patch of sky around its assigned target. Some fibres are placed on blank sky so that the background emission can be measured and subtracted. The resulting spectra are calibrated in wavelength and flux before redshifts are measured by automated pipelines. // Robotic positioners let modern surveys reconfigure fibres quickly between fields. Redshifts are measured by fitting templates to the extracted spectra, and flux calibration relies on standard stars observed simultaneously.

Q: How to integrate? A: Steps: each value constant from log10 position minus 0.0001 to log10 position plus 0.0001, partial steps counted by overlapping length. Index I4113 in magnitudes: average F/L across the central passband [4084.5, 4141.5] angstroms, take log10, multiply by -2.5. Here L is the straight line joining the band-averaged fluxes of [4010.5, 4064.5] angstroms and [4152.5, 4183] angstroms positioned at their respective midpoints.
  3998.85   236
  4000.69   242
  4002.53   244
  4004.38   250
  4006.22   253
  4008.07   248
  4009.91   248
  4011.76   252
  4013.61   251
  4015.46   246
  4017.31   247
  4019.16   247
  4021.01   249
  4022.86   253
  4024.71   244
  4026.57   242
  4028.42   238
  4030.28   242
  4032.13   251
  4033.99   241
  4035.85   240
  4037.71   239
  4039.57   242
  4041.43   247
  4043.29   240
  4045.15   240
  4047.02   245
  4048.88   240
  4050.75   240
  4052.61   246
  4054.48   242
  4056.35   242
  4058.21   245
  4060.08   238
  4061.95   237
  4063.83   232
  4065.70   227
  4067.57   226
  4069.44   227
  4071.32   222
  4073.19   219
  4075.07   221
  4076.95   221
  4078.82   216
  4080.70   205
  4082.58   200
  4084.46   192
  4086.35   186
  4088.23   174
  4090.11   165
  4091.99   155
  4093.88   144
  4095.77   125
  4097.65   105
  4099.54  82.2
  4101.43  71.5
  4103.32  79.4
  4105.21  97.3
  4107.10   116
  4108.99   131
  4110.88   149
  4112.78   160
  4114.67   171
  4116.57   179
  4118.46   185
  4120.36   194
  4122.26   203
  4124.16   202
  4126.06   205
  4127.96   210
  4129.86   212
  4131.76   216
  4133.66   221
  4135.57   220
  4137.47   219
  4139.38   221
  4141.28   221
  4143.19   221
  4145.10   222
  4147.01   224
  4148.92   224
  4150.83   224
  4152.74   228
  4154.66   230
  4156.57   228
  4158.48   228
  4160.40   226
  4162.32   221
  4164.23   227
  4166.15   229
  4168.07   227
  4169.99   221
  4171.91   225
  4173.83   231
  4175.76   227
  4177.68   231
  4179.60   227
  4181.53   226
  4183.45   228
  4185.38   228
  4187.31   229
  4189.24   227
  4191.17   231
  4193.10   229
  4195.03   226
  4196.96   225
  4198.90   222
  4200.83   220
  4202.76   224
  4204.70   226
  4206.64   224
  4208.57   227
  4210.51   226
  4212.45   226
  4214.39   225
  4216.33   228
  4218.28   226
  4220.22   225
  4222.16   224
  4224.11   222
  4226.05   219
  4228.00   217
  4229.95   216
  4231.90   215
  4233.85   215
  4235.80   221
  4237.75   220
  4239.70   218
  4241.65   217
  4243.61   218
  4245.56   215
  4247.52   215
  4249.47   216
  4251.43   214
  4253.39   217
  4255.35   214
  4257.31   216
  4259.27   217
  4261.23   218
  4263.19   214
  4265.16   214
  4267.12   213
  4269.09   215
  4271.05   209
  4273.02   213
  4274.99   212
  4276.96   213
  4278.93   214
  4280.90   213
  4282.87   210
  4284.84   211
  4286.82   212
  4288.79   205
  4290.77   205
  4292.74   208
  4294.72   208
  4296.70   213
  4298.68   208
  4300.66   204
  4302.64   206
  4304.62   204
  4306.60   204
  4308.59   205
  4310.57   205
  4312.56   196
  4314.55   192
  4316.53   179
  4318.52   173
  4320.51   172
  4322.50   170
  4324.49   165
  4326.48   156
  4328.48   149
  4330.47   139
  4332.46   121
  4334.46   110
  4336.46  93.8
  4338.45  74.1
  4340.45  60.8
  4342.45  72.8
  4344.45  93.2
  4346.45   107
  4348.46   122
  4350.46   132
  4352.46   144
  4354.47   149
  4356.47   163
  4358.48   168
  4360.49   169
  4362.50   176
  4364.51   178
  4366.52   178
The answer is 0.36 mag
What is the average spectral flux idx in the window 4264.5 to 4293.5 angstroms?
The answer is 211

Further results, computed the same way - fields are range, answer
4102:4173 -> 200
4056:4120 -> 177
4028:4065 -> 241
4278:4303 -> 209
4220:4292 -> 215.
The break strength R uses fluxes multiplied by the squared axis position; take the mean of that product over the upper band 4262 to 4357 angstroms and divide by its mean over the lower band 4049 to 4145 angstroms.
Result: 1.01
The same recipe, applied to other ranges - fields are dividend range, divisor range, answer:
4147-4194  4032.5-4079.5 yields 1.02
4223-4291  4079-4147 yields 1.32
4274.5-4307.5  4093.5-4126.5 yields 1.58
